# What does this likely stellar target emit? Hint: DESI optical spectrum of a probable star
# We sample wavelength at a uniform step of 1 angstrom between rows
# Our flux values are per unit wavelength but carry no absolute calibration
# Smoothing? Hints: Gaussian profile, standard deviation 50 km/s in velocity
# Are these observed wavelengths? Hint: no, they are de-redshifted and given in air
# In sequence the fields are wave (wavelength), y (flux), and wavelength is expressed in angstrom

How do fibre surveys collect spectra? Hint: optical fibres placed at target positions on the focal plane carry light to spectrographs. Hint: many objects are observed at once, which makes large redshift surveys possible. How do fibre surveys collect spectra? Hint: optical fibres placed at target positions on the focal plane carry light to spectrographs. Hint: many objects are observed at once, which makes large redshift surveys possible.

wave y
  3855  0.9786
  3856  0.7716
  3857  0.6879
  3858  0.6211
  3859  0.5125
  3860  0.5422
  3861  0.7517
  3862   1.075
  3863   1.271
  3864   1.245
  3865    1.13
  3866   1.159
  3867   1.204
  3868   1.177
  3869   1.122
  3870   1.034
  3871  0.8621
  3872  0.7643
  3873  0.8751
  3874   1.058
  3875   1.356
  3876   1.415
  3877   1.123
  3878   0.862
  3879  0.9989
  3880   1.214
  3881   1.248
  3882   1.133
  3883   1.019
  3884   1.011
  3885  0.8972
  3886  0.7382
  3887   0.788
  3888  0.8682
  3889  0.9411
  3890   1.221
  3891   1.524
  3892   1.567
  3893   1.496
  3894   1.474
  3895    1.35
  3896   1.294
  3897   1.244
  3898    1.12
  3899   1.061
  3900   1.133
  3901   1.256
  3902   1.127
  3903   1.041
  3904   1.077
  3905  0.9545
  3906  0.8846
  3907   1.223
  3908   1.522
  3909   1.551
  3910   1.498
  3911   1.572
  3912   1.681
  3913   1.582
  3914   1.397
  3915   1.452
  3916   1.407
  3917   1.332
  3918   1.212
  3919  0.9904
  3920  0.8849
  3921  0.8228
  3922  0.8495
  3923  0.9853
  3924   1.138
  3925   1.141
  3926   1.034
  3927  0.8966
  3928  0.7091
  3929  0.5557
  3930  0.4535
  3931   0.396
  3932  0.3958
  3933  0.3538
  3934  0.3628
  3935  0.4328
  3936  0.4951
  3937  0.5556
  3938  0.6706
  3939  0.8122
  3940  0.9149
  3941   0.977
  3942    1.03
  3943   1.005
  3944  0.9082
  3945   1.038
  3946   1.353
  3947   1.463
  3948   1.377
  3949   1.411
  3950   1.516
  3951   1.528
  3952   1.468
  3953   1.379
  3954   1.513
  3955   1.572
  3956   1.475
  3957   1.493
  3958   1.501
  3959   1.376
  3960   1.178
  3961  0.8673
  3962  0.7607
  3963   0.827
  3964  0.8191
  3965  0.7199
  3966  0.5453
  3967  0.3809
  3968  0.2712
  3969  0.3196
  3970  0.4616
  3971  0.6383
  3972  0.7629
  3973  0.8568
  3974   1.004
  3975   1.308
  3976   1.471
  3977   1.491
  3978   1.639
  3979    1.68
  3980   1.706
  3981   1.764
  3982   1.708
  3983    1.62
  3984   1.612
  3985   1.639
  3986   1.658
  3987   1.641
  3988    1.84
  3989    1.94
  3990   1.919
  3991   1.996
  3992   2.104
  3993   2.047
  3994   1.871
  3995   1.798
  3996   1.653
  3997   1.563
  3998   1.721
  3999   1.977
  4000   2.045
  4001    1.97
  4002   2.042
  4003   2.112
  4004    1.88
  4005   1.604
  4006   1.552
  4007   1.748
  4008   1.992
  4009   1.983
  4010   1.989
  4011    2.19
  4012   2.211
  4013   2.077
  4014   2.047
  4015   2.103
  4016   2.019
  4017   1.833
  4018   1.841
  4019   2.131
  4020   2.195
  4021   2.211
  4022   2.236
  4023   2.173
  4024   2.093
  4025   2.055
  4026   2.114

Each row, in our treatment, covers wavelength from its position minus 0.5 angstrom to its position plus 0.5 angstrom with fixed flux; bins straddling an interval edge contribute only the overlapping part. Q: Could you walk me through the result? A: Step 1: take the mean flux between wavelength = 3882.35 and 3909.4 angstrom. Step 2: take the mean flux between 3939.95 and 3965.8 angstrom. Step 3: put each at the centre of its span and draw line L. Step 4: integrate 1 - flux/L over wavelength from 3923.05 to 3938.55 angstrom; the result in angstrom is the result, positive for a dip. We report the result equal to 7.0 angstrom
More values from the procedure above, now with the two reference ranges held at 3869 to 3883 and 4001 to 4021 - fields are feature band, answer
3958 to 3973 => 8.3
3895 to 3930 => 4.0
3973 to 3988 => 1.9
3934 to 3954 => 6.2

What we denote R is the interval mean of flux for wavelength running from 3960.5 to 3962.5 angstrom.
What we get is 0.814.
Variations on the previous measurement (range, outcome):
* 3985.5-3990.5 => 1.8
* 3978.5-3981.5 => 1.72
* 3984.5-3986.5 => 1.65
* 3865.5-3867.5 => 1.18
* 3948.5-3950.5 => 1.46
